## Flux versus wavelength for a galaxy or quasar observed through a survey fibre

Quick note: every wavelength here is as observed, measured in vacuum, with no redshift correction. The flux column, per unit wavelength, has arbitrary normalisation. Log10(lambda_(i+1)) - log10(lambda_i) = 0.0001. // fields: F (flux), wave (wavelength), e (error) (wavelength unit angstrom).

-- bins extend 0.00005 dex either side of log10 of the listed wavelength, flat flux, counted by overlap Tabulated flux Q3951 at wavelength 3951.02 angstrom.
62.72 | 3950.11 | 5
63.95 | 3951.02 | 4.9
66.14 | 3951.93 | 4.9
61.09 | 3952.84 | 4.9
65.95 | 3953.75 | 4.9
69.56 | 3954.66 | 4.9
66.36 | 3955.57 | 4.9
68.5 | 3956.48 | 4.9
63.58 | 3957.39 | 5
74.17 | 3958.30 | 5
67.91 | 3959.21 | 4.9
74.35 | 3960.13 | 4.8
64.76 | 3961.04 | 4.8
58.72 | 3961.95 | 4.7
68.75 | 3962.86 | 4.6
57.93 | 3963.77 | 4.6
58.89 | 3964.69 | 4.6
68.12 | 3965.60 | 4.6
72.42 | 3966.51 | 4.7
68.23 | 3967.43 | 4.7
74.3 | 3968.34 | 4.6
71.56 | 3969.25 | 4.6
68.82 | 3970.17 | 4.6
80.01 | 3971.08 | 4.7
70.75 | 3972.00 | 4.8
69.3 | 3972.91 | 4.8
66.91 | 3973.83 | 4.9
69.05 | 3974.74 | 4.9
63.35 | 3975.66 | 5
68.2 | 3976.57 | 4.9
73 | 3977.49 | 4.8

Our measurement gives 63.95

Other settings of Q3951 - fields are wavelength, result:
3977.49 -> 73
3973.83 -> 66.91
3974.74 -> 69.05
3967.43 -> 68.23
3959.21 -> 67.91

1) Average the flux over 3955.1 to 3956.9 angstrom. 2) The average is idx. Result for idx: 67.5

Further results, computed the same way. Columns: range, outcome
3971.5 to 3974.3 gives 69.1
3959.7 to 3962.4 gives 66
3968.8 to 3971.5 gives 73.3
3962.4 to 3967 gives 65.2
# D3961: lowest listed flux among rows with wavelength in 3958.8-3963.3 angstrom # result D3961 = 58.72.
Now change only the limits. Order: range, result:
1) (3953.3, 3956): 65.95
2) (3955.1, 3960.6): 63.58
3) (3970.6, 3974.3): 66.91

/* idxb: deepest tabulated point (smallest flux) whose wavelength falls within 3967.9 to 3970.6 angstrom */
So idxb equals 68.82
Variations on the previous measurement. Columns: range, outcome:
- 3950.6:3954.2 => 61.09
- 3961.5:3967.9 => 57.93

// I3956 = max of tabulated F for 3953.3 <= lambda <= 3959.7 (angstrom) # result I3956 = 74.17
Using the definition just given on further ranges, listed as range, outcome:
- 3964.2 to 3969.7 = 74.3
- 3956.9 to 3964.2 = 74.35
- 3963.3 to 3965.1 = 58.89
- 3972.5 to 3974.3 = 69.3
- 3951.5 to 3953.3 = 66.14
